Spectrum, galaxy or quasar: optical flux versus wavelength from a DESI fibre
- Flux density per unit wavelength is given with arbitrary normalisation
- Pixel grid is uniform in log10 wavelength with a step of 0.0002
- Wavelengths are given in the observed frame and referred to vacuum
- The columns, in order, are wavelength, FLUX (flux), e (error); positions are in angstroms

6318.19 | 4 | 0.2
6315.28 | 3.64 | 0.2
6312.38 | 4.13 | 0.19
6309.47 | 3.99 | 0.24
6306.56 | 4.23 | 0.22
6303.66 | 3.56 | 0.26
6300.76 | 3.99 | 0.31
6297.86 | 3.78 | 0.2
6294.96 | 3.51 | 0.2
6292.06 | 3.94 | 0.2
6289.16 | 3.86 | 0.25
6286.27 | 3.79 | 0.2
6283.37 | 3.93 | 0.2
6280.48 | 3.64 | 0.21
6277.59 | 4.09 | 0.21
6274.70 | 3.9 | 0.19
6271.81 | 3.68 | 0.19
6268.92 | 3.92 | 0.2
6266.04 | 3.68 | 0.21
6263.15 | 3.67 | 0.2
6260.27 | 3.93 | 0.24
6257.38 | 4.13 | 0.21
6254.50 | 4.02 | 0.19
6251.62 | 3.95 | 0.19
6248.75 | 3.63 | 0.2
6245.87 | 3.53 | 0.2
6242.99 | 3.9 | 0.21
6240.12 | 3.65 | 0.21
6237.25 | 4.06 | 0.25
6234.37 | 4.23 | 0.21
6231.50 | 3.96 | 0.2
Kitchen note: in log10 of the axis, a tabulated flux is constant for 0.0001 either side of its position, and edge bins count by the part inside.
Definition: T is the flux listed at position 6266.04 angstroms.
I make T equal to 3.68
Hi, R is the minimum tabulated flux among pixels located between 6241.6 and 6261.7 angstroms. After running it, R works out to 3.53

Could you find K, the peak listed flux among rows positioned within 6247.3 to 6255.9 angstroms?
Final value 4.02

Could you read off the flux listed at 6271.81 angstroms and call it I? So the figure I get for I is 3.68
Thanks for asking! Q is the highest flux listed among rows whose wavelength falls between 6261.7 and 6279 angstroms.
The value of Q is 4.09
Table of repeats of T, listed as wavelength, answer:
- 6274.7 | 3.9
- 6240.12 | 3.65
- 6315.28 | 3.64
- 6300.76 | 3.99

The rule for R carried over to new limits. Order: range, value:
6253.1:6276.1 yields 3.67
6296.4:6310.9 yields 3.56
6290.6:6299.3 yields 3.51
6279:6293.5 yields 3.64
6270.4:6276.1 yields 3.68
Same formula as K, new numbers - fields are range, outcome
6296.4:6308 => 4.23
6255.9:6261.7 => 4.13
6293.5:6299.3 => 3.78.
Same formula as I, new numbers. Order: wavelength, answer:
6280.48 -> 3.64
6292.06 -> 3.94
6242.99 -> 3.9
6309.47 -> 3.99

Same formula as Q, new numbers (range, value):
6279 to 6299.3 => 3.94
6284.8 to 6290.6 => 3.86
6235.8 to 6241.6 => 4.06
